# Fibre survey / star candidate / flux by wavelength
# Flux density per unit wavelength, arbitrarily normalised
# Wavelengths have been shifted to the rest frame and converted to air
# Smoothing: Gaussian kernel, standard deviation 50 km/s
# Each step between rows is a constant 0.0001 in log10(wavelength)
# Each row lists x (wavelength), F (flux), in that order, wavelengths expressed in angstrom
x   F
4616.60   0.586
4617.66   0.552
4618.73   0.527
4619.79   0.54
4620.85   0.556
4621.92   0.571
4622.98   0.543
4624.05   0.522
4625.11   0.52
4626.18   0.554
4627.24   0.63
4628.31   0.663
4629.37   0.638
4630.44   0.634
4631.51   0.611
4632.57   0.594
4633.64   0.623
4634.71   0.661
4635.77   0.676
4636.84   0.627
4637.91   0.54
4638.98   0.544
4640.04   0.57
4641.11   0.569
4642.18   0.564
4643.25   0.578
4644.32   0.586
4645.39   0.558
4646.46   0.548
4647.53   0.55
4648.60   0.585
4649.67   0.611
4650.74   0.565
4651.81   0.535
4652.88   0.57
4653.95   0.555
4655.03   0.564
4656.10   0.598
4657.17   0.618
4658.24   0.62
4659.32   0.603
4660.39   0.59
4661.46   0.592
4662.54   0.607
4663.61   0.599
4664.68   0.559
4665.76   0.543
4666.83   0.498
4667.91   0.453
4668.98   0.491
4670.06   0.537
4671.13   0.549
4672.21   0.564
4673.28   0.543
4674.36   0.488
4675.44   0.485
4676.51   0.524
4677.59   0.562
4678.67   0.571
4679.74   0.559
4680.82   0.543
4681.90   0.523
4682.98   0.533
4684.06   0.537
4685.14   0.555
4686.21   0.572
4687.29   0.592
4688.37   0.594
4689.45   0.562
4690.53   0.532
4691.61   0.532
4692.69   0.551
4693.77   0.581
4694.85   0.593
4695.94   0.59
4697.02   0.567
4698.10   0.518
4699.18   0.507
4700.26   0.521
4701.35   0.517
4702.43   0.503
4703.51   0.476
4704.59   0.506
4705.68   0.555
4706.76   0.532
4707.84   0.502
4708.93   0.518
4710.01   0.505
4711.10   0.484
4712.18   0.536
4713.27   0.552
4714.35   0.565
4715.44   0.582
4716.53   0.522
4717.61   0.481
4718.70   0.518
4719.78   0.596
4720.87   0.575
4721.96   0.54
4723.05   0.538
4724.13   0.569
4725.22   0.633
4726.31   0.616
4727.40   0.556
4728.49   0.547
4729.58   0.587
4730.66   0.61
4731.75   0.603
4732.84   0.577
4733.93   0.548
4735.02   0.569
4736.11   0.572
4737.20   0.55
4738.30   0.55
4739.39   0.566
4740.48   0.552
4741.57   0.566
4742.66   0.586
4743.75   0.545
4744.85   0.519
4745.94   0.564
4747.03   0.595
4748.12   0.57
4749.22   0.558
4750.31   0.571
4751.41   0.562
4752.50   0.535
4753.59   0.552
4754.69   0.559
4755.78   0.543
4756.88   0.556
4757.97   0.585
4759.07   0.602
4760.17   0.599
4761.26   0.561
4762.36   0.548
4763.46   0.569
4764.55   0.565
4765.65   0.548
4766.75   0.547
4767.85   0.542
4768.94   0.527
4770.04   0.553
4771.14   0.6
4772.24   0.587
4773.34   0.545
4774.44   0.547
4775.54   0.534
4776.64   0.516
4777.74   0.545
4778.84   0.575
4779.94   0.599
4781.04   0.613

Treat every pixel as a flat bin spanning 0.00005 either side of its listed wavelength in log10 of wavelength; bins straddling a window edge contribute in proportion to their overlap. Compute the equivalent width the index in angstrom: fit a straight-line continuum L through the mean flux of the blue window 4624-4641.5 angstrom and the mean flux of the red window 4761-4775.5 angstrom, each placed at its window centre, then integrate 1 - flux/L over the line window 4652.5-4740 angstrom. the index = 4.2 angstrom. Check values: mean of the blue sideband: 0.601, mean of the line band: 0.552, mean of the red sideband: 0.556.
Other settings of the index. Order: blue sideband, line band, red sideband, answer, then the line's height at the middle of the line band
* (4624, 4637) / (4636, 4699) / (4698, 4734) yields 2.6 angstrom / 0.584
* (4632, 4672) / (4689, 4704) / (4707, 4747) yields 0.6 angstrom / 0.563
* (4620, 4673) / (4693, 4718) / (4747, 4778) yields 1.6 angstrom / 0.567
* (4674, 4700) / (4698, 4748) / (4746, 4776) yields 0.6 angstrom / 0.555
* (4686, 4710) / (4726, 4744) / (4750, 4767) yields -0.5 angstrom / 0.554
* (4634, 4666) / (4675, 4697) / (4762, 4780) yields 0.7 angstrom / 0.575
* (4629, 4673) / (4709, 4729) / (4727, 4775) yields 0.6 angstrom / 0.568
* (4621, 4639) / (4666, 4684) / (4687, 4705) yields 1.1 angstrom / 0.561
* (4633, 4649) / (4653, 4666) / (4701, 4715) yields -0.5 angstrom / 0.567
